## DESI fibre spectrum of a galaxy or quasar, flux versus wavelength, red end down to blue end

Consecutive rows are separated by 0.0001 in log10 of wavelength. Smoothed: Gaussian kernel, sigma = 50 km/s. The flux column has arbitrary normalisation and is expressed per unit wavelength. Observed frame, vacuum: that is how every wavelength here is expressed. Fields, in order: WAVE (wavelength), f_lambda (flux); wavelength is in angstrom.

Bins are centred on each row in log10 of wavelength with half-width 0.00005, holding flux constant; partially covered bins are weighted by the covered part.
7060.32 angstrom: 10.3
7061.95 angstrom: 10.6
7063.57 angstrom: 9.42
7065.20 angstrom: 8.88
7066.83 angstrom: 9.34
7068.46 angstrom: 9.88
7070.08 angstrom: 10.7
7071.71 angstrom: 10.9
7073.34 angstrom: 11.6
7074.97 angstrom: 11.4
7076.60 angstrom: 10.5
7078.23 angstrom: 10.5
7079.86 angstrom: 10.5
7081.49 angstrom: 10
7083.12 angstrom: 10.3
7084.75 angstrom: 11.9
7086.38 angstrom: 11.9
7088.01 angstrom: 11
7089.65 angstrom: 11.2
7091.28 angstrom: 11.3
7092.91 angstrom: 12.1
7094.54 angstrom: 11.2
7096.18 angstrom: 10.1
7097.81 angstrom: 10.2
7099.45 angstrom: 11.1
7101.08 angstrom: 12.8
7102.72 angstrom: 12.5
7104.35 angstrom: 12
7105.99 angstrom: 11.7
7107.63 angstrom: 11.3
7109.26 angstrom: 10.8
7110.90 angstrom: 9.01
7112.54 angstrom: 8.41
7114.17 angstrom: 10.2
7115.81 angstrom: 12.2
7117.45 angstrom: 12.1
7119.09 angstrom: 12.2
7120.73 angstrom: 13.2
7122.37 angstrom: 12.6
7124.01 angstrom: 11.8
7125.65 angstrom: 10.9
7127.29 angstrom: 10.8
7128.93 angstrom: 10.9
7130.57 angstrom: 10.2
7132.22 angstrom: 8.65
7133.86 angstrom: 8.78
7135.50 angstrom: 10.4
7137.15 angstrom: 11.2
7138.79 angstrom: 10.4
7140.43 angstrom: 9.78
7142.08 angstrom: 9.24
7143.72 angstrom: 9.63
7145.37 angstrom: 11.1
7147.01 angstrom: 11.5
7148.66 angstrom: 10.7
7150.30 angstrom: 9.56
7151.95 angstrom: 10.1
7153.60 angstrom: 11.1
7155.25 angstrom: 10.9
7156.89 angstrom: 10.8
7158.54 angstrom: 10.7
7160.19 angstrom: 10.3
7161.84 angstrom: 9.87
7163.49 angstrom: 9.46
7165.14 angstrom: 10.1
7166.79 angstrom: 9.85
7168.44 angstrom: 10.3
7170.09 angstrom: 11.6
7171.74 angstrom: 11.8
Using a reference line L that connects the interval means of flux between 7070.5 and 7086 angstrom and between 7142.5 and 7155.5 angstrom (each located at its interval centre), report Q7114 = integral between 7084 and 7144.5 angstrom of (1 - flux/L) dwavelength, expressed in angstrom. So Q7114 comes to -1.5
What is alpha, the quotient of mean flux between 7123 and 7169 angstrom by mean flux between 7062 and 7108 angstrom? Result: 0.9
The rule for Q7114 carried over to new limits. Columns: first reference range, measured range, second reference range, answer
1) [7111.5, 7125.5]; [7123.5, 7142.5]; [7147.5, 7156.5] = 1.44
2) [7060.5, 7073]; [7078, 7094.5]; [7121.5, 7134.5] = -1.41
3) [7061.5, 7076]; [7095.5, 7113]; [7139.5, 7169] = -1.14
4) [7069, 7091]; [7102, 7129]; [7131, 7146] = -2.70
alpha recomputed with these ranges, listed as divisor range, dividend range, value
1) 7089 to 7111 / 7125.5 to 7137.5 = 0.90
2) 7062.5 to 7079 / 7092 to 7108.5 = 1.11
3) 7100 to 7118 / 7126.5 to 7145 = 0.90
